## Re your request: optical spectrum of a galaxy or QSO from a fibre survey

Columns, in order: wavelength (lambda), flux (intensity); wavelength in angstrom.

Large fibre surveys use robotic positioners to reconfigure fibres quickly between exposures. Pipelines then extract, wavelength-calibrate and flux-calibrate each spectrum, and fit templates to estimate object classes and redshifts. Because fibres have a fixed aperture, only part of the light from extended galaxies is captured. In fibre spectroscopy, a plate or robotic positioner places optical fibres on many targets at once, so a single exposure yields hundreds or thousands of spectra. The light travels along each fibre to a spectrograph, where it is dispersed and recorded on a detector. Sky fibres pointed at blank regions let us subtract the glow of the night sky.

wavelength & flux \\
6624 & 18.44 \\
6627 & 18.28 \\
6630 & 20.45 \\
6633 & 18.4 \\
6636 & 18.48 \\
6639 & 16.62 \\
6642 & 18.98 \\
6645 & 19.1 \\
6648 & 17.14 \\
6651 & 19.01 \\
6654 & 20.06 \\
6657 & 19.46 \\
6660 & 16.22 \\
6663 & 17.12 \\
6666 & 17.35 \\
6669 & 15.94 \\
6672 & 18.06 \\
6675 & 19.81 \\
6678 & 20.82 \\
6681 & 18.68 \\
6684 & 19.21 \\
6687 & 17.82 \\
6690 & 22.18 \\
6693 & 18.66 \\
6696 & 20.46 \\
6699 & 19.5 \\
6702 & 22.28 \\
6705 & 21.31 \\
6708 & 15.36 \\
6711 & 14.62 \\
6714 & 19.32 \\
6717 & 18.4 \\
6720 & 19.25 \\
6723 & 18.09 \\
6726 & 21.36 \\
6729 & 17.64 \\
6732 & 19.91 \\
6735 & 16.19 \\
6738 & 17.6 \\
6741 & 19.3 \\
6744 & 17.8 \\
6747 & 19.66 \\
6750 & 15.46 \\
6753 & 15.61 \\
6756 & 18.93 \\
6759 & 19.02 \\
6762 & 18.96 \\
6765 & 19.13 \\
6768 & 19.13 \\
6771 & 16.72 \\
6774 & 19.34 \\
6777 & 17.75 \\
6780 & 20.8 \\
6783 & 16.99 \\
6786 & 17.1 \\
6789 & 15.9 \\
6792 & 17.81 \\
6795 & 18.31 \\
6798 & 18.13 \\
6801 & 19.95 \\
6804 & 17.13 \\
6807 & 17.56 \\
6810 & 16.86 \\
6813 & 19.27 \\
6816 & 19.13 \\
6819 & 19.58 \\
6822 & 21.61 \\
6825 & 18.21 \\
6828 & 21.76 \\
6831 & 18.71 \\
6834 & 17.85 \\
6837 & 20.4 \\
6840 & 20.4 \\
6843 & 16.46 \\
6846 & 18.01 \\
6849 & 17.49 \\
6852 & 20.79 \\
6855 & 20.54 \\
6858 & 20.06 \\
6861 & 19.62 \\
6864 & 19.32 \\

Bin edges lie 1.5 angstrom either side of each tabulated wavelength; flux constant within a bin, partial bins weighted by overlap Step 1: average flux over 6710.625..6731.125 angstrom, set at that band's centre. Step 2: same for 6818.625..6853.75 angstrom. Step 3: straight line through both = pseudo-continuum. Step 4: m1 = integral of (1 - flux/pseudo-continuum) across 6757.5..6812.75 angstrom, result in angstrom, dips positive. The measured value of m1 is 2.4 angstrom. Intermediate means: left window 18.6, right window 19.3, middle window 18.2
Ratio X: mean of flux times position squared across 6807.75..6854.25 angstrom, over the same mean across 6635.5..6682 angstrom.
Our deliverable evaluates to 1.1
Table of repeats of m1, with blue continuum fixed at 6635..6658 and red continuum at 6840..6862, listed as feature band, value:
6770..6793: 1.3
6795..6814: 0.8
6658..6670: 1.2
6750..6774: 1.0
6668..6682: -0.1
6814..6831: -0.8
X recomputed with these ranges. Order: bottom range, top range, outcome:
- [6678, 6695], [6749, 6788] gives 0.95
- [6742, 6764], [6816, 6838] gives 1.12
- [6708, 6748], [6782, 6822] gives 1.01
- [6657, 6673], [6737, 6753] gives 1.06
